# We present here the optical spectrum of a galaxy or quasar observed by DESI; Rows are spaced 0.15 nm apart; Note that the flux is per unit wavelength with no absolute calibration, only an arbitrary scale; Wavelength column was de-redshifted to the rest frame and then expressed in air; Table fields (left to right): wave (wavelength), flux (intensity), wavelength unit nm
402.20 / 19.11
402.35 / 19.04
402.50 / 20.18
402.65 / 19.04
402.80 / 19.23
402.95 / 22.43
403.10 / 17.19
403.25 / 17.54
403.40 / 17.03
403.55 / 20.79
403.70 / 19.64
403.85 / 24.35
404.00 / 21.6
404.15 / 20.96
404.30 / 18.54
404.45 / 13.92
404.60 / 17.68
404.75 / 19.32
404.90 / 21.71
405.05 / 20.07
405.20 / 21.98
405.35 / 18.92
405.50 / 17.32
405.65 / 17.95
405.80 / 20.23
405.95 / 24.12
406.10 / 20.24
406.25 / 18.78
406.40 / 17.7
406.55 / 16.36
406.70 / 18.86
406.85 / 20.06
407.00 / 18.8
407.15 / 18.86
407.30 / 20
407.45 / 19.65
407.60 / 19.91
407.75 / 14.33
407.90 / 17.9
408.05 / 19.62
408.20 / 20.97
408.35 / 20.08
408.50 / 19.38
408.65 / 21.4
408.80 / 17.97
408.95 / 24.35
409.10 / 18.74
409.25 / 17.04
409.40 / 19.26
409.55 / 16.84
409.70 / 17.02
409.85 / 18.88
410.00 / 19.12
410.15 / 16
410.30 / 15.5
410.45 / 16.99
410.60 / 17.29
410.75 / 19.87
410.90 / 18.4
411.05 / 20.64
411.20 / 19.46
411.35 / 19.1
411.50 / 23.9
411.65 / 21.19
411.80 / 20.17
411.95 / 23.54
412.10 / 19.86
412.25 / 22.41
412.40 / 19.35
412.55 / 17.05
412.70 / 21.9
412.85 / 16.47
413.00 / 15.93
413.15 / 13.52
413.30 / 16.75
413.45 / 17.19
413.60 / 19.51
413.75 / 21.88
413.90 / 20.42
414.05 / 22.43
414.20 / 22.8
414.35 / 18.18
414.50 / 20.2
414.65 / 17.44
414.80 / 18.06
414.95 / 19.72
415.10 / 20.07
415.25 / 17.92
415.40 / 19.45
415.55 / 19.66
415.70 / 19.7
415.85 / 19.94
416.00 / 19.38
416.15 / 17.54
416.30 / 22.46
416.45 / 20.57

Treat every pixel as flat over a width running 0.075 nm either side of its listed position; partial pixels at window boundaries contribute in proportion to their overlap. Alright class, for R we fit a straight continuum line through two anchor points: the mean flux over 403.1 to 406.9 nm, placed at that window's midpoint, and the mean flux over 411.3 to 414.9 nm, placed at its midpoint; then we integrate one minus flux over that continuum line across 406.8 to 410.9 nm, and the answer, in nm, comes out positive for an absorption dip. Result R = 0.16 nm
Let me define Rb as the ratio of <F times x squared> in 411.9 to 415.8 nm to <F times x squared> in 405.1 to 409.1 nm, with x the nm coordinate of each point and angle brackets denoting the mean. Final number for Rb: 1.02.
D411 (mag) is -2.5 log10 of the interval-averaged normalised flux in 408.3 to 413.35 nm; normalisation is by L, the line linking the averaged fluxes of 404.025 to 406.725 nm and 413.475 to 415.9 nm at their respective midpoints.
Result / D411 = 0.03 mag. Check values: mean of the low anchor 19.2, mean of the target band 19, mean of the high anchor 19.8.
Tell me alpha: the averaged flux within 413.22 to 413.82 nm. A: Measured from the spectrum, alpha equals 18.8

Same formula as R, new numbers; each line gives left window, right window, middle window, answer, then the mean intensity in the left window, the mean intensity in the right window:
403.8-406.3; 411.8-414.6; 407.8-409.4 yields 0.00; 19.8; 19.4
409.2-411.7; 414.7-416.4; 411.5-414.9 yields -0.08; 18.6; 19.4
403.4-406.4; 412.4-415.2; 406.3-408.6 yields 0.08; 19.8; 18.9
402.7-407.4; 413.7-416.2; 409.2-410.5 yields 0.14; 19.4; 19.7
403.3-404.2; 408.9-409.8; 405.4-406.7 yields 0.05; 20.6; 18.7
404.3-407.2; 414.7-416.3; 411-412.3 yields -0.13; 19.1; 19.3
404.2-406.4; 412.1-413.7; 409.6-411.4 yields 0.03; 19.3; 18.2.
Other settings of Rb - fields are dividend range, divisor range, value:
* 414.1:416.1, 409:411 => 1.11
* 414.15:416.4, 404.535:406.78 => 1.05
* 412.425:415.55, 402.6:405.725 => 1.02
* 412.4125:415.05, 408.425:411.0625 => 1.03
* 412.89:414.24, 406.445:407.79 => 1.04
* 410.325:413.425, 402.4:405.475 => 1.01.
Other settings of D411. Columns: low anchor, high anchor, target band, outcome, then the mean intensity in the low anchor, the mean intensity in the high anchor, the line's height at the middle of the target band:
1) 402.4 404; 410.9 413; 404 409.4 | 0.037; 19.8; 20.2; 20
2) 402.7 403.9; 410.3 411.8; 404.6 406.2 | -0.024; 19.7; 19.5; 19.6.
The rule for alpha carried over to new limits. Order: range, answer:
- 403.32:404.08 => 20.7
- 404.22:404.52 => 16.3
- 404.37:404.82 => 17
